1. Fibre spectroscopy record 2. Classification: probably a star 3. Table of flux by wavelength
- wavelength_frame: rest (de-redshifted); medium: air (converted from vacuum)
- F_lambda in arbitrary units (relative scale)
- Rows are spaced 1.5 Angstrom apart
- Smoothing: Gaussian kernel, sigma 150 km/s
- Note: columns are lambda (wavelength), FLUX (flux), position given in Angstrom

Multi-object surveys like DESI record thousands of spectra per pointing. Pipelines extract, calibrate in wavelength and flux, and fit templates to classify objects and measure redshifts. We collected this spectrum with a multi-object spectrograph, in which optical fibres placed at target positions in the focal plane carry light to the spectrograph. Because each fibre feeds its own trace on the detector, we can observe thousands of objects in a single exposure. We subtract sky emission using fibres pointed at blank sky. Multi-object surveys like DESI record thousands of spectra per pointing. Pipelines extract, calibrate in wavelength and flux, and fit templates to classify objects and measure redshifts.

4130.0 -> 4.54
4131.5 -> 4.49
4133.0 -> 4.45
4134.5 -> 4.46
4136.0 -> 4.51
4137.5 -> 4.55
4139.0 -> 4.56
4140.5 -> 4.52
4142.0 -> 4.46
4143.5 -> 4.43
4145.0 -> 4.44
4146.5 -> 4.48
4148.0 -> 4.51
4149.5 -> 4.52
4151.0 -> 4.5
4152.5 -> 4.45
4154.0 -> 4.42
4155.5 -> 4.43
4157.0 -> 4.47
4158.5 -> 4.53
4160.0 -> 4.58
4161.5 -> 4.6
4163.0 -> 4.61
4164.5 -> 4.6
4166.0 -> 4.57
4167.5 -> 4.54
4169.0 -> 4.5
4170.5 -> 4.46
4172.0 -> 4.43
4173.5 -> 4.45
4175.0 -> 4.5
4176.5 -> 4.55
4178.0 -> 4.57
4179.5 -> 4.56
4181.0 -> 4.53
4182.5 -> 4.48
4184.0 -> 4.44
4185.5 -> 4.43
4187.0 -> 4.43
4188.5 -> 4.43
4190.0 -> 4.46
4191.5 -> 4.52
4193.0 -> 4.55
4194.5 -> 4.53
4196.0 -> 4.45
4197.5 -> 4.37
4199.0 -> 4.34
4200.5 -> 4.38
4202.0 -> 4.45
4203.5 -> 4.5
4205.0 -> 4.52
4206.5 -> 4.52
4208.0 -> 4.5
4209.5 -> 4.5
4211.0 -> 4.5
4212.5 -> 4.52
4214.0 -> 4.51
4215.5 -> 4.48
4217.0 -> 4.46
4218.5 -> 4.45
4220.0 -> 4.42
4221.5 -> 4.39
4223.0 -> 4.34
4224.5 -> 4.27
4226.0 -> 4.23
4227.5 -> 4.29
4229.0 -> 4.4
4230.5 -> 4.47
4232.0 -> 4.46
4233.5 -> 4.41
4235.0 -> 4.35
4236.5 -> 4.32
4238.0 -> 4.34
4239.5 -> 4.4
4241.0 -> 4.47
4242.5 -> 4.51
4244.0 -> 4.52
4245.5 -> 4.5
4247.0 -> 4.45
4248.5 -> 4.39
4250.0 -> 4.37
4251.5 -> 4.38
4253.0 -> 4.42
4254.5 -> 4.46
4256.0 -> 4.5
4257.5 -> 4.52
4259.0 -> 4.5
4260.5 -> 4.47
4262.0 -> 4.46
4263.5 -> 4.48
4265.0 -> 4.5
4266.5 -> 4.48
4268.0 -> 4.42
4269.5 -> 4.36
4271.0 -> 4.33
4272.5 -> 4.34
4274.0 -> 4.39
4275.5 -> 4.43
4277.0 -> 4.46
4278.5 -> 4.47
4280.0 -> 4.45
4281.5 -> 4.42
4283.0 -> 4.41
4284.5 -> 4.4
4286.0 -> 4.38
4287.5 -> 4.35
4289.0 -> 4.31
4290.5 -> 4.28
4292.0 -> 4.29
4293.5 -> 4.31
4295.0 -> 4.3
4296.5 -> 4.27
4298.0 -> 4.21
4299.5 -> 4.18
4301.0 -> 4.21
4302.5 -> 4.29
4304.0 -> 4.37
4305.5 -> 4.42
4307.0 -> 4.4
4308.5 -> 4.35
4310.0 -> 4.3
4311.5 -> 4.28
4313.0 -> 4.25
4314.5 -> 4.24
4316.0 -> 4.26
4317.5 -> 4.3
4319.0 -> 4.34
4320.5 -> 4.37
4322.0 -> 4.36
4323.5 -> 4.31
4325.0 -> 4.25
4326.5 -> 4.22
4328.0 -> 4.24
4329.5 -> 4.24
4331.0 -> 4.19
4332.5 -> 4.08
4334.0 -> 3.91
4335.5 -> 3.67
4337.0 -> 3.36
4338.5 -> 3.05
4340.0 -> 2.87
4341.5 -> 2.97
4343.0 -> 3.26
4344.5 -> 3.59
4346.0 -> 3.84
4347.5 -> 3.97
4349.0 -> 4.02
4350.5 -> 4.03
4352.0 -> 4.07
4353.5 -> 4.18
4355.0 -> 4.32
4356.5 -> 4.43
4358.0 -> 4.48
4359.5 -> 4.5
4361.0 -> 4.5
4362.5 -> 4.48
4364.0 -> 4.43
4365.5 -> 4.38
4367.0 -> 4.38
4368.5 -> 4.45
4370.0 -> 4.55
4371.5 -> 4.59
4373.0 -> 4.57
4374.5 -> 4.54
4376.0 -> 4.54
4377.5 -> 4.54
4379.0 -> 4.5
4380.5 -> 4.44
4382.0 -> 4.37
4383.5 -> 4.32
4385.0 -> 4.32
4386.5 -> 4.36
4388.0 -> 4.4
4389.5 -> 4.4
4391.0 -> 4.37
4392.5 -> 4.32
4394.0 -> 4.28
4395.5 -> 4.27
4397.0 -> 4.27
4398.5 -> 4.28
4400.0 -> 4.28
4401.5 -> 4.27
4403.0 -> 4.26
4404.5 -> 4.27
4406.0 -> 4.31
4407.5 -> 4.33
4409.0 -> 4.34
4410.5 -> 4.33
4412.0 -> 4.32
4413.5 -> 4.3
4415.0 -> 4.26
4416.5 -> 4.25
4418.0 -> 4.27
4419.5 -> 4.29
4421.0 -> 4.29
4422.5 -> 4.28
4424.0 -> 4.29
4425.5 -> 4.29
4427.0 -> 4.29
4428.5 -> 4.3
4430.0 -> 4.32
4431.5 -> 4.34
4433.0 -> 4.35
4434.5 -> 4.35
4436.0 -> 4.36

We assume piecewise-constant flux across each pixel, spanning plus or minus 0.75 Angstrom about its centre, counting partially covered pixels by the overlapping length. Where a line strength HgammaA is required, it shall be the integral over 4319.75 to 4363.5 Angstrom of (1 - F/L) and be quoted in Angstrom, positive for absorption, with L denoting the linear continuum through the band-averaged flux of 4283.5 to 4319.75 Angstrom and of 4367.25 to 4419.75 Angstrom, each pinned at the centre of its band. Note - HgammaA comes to 3.4 Angstrom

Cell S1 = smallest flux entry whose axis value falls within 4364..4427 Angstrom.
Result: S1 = 4.25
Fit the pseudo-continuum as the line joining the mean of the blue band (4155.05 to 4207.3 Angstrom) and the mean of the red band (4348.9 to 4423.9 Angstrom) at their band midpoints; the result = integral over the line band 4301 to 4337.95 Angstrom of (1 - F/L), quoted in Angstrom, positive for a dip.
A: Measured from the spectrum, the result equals 1.66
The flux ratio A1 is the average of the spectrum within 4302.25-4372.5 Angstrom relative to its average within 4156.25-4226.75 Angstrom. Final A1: 0.92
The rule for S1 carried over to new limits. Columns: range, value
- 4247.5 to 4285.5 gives 4.33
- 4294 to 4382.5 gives 2.87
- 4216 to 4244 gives 4.23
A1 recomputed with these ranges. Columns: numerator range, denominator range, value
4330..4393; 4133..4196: 0.92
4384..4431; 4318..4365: 1.07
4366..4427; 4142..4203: 0.97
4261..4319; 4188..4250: 0.98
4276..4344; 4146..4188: 0.92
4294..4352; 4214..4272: 0.92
